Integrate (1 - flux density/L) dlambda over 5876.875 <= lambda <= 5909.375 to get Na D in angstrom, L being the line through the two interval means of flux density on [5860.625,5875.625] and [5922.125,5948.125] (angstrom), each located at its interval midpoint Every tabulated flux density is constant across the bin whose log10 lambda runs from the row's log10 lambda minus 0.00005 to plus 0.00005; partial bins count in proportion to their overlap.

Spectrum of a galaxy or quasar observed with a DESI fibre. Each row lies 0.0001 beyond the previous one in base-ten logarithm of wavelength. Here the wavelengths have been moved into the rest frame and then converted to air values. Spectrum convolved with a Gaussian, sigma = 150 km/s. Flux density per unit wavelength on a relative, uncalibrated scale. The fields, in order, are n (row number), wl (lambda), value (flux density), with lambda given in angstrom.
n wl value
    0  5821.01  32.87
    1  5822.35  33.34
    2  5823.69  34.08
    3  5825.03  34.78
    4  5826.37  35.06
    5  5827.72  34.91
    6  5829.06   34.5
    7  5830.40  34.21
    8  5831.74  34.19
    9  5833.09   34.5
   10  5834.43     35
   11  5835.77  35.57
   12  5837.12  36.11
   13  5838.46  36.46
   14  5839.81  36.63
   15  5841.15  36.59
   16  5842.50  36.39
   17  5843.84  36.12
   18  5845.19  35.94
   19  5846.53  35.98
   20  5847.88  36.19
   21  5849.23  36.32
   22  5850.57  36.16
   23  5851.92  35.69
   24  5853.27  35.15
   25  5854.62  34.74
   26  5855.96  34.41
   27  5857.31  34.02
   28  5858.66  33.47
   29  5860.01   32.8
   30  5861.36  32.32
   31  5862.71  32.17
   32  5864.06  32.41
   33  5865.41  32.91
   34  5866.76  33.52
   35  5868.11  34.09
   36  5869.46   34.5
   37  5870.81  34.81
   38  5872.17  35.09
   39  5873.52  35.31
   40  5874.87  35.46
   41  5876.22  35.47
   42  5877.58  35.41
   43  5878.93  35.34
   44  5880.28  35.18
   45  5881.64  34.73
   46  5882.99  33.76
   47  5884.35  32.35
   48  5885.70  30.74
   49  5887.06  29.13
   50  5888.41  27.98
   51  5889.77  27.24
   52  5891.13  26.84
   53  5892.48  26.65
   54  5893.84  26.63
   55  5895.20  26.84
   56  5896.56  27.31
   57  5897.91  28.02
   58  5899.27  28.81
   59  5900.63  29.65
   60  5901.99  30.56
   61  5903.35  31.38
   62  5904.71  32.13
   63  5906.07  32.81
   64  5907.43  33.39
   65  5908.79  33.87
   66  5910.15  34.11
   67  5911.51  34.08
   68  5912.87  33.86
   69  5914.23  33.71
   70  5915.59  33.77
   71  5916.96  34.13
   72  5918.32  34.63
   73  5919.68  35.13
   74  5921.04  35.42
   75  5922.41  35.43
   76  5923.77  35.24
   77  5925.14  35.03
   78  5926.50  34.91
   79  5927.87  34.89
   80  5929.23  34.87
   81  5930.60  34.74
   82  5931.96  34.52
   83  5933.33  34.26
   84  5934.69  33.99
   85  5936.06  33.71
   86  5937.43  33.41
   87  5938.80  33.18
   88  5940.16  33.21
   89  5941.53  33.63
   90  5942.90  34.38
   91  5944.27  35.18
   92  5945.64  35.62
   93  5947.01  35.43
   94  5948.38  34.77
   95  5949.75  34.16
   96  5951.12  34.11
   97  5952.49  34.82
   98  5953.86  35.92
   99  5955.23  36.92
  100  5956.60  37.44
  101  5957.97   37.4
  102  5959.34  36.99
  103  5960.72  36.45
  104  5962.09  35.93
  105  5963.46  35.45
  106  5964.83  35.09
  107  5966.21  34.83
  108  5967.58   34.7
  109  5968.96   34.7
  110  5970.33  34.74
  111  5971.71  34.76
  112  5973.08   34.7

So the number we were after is 3.3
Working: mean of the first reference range 33.9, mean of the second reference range 34.5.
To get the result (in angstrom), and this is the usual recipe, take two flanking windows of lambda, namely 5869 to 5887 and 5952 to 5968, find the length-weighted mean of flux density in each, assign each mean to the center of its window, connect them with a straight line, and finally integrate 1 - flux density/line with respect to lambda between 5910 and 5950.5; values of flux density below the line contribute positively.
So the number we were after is 1.09 angstrom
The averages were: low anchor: 34.3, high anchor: 36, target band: 34.4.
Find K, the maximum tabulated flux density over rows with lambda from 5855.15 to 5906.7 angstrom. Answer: 35.47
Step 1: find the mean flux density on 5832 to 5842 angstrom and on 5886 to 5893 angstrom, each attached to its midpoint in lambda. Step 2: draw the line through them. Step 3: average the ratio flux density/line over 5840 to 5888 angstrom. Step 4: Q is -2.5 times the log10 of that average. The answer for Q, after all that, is -0.09 mag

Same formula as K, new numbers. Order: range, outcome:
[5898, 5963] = 37.44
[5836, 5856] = 36.63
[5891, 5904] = 31.38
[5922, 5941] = 35.43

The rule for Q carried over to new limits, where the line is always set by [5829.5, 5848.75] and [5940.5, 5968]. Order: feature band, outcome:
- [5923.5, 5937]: 0.03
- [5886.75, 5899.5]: 0.28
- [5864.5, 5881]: 0.03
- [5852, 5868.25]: 0.07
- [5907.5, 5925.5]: 0.03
